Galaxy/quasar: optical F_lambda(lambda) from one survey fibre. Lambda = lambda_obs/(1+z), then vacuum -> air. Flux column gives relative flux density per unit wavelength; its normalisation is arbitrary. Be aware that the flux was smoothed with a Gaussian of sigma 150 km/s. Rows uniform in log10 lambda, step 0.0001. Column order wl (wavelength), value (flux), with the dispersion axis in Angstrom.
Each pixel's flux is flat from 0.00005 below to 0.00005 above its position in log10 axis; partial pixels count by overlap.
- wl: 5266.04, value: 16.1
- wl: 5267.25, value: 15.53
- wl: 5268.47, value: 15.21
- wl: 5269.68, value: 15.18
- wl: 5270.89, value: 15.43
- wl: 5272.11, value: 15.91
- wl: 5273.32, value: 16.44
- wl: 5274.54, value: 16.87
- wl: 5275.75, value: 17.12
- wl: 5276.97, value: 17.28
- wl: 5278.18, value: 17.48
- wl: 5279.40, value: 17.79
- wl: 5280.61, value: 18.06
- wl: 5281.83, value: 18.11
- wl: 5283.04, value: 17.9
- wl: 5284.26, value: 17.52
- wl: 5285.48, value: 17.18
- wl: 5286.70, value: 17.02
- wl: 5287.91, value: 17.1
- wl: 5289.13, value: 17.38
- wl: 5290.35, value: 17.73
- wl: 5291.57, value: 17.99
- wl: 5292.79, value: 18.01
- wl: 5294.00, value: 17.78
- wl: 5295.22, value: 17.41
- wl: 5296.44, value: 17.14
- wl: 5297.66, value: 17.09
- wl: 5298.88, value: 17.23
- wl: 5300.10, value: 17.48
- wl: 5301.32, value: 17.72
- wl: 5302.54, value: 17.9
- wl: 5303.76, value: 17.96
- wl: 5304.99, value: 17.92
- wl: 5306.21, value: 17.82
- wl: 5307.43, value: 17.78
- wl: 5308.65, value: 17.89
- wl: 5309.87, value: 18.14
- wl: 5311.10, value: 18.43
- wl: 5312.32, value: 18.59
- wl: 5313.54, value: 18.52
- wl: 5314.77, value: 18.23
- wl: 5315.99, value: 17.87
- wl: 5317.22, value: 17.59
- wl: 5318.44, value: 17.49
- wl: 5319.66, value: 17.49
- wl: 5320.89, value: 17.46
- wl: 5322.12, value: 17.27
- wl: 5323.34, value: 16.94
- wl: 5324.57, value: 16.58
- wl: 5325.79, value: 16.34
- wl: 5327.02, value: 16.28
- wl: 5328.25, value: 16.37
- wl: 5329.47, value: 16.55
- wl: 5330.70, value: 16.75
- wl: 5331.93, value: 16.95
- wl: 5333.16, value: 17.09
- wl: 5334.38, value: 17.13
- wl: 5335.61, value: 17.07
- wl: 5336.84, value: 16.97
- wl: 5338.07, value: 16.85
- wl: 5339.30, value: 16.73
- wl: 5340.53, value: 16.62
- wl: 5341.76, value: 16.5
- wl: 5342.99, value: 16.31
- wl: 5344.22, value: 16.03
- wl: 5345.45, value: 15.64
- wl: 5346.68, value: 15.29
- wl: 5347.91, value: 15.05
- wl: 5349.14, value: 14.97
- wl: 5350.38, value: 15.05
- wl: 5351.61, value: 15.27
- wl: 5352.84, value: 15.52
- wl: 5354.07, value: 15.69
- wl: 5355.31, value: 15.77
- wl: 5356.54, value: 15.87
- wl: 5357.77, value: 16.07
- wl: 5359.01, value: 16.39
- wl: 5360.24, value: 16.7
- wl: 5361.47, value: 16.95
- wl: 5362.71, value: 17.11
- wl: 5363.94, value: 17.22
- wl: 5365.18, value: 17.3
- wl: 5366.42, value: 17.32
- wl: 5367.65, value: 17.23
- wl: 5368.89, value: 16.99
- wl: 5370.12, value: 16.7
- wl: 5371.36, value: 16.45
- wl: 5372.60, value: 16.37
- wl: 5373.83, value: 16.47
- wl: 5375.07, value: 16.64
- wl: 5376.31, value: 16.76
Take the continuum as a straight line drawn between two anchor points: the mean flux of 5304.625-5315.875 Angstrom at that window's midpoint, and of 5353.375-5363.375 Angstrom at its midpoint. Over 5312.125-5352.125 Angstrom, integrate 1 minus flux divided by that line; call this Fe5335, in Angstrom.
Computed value 1.4 Angstrom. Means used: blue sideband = 18.1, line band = 16.7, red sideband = 16.3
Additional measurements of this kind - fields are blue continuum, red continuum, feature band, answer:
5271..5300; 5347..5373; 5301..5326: -1.17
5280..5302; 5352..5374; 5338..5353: 0.89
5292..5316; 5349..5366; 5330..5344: 0.02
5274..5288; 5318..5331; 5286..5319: -1.11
